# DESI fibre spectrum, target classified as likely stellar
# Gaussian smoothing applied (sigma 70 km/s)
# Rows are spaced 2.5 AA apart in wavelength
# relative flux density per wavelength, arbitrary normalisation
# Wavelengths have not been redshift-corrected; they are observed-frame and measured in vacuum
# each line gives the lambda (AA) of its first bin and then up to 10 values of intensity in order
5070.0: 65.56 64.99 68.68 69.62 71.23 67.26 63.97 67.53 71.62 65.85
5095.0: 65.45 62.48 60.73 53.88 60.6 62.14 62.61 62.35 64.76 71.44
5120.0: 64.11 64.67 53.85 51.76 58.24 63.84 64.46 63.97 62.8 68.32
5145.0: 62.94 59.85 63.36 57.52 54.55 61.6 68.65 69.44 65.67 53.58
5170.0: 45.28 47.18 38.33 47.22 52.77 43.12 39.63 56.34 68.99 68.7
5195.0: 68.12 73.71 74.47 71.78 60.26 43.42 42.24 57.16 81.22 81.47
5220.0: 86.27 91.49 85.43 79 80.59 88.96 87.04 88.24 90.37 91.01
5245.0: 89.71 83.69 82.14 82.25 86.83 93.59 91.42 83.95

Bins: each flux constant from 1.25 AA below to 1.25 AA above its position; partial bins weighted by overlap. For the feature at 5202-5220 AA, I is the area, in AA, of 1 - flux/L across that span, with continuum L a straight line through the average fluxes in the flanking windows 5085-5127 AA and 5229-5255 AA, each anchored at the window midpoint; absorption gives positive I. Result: 3.9 AA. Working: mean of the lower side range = 63.2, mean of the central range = 63.8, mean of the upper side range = 86.5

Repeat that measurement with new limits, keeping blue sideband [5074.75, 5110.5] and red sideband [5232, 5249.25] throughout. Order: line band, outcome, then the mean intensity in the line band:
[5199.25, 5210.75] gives 3.4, 58.4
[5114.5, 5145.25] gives 3.5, 62.6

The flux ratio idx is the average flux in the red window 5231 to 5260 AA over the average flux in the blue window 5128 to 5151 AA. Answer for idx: 1.40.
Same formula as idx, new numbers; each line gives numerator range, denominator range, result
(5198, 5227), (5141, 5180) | 1.23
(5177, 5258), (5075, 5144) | 1.15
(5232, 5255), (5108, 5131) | 1.41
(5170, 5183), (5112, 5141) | 0.74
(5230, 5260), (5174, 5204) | 1.49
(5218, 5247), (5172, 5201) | 1.53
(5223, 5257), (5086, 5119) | 1.35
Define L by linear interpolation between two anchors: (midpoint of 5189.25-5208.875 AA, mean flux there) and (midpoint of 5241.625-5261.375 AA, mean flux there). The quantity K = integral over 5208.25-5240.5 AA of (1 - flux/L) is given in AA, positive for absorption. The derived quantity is -1.0 AA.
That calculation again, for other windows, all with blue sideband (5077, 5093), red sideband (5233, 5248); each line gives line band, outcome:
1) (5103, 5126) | 2.97 AA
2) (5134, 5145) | 1.56 AA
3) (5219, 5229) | 0.12 AA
